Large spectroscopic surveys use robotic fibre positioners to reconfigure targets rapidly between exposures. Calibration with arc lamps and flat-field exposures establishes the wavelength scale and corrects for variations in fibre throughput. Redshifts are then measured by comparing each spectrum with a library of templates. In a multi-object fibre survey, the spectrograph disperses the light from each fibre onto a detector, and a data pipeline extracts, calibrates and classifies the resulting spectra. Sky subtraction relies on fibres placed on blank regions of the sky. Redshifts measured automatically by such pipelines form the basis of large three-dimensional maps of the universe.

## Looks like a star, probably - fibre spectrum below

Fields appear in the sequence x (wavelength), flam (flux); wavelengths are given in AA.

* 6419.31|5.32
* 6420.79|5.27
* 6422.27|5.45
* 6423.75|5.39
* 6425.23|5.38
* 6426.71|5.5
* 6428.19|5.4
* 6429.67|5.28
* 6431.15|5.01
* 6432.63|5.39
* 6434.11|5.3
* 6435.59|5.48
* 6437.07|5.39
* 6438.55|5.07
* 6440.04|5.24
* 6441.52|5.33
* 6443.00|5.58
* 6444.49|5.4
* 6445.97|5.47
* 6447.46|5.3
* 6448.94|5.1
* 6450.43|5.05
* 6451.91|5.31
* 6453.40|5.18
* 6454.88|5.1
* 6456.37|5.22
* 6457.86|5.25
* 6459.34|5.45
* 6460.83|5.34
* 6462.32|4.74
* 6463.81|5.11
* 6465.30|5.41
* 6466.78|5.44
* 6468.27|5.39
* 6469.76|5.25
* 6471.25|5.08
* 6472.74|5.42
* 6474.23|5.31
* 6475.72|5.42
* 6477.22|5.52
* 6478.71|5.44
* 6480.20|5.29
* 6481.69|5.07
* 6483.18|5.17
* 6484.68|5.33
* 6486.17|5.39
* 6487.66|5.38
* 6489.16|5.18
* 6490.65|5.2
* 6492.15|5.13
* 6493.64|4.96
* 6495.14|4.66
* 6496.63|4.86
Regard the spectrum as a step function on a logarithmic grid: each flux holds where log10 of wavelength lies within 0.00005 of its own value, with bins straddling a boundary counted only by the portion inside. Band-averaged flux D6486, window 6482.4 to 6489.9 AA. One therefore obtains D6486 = 5.29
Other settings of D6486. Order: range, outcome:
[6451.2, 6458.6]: 5.21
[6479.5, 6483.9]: 5.18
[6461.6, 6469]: 5.22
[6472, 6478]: 5.41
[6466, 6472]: 5.3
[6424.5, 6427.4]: 5.44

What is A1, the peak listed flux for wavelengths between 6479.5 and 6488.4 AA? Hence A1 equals 5.39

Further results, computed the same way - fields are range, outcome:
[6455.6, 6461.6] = 5.45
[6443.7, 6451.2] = 5.47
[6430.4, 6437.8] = 5.48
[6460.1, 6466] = 5.41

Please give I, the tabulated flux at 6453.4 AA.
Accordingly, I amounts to 5.18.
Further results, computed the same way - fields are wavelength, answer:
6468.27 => 5.39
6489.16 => 5.18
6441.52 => 5.33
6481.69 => 5.07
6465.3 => 5.41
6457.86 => 5.25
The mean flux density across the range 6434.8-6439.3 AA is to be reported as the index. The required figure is 5.31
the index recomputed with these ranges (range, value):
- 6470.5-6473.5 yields 5.25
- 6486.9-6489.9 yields 5.28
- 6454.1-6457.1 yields 5.16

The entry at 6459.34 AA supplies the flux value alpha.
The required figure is 5.45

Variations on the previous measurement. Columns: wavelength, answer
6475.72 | 5.42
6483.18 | 5.17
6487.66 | 5.38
